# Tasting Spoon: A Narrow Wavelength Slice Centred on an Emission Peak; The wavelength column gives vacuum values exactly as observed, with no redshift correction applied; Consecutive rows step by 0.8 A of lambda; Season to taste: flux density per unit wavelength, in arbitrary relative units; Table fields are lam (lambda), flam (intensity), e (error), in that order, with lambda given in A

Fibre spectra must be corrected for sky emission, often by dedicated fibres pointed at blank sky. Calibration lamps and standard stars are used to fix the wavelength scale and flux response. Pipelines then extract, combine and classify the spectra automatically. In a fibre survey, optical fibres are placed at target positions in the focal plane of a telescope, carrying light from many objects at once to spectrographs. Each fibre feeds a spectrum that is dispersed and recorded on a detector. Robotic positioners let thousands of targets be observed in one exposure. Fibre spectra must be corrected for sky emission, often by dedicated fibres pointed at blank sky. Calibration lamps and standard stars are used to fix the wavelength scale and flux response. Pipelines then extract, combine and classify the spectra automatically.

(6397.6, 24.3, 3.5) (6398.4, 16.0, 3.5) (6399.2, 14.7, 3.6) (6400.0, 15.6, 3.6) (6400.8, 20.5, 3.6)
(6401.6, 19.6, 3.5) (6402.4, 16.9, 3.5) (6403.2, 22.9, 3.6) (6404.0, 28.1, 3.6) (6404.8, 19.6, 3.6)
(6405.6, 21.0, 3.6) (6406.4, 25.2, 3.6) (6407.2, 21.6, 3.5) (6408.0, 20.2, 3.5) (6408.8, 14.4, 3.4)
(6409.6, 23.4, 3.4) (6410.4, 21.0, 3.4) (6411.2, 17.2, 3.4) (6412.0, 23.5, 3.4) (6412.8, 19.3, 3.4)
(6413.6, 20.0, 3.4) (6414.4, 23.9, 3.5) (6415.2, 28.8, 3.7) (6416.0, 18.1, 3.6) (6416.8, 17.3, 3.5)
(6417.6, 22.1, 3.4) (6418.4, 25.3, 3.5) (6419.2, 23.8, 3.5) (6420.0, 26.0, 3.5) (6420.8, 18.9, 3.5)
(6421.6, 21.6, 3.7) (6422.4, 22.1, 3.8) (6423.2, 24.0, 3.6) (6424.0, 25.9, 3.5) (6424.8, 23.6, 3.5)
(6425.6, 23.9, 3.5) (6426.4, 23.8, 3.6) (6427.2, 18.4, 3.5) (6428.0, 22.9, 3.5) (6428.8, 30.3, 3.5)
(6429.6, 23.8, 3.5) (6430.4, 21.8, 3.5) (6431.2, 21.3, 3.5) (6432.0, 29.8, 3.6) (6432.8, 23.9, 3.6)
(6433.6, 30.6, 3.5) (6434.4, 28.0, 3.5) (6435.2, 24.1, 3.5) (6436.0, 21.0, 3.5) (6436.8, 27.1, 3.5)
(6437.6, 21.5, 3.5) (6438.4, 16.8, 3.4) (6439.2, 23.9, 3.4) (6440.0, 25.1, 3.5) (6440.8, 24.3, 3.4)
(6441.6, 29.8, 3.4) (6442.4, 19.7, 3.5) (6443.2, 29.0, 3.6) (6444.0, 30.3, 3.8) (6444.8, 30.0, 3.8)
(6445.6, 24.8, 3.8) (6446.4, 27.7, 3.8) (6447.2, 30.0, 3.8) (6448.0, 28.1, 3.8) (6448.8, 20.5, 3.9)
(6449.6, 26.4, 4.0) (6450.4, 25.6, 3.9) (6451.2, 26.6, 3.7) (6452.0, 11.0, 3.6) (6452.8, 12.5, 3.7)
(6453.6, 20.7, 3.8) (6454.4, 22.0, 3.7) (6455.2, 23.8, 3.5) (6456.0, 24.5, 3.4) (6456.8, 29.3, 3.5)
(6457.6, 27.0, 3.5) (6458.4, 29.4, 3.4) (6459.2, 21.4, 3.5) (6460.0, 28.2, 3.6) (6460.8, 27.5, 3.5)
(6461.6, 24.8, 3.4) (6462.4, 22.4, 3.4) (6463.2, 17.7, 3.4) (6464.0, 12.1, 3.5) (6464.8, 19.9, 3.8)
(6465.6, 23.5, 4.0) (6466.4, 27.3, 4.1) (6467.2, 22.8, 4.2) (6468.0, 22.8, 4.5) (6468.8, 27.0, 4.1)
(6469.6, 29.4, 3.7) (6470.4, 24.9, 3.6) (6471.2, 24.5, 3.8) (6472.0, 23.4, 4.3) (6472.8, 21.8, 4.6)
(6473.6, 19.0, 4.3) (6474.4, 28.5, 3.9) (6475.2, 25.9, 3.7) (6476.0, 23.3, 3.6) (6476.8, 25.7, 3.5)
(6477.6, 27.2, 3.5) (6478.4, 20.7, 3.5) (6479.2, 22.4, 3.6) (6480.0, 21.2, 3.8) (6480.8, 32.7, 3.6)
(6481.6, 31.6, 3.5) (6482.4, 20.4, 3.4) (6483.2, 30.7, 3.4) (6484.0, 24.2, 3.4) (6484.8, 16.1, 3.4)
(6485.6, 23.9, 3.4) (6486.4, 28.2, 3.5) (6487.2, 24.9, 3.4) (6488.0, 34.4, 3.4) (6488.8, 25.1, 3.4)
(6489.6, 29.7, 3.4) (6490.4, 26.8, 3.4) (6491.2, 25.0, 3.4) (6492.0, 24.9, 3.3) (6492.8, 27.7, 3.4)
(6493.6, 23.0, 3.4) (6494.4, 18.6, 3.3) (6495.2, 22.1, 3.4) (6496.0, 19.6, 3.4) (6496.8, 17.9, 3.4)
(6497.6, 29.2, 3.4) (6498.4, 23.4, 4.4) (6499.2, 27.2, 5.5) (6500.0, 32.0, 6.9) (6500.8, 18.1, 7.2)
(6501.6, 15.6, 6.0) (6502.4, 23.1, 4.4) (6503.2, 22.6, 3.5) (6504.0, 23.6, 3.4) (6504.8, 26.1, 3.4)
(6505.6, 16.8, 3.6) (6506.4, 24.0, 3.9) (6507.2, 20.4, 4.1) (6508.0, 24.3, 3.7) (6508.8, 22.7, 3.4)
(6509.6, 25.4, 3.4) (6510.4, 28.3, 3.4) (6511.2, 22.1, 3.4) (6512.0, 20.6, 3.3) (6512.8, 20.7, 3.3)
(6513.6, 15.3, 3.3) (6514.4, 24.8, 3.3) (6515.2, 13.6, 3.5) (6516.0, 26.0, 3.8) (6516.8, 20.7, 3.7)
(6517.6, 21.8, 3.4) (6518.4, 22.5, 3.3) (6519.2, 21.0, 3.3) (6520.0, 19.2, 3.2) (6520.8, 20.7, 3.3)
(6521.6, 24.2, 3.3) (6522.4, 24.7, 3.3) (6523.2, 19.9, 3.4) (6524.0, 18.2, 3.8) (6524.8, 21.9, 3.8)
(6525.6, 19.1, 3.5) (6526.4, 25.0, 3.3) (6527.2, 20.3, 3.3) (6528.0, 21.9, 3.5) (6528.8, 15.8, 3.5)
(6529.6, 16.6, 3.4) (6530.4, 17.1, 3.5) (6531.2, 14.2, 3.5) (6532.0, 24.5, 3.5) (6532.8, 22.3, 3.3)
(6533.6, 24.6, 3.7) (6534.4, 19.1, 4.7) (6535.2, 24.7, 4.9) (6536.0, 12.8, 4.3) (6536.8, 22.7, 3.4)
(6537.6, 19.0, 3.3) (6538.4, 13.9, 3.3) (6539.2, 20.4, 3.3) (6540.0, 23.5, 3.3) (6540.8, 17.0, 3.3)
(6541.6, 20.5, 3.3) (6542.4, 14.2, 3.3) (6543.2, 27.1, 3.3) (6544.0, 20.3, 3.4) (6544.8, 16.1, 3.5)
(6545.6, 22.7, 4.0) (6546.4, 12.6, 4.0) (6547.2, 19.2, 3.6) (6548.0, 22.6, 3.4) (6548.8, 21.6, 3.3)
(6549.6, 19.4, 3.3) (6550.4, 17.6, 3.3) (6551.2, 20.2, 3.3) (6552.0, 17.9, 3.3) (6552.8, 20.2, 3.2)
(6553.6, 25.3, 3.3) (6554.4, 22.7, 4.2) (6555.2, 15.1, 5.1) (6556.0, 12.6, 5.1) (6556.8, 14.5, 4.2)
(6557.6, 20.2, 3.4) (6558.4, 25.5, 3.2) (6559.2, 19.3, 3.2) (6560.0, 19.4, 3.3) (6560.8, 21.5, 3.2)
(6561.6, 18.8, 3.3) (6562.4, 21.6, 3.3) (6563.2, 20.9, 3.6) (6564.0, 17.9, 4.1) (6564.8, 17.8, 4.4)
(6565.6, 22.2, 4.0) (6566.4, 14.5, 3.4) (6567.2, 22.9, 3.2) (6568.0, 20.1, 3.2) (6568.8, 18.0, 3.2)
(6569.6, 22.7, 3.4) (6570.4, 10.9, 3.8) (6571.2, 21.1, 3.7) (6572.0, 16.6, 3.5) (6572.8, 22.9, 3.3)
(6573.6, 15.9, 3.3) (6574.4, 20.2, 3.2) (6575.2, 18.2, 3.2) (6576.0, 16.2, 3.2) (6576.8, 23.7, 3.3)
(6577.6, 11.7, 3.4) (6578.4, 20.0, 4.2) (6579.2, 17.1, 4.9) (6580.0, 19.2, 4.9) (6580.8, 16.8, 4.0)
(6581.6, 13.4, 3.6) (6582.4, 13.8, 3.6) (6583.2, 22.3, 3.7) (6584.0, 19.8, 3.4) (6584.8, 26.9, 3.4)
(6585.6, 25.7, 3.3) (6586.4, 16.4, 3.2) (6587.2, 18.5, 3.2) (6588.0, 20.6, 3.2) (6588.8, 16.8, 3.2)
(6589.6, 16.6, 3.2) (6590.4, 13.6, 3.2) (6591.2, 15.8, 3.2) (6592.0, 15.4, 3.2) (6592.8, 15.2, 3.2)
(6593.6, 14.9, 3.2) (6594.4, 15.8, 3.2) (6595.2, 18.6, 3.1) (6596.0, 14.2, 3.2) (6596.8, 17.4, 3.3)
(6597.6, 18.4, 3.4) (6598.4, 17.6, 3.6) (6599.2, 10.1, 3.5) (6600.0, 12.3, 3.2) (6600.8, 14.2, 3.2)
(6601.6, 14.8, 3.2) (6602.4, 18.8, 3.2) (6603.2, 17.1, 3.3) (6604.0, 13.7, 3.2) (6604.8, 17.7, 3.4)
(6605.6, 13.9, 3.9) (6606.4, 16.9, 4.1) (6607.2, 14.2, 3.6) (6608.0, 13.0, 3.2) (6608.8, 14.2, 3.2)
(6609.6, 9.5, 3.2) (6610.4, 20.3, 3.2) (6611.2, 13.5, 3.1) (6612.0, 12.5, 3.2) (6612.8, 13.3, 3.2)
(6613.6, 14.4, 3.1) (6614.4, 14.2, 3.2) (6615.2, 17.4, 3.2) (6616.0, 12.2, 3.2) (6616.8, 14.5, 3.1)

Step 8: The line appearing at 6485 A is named C IV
